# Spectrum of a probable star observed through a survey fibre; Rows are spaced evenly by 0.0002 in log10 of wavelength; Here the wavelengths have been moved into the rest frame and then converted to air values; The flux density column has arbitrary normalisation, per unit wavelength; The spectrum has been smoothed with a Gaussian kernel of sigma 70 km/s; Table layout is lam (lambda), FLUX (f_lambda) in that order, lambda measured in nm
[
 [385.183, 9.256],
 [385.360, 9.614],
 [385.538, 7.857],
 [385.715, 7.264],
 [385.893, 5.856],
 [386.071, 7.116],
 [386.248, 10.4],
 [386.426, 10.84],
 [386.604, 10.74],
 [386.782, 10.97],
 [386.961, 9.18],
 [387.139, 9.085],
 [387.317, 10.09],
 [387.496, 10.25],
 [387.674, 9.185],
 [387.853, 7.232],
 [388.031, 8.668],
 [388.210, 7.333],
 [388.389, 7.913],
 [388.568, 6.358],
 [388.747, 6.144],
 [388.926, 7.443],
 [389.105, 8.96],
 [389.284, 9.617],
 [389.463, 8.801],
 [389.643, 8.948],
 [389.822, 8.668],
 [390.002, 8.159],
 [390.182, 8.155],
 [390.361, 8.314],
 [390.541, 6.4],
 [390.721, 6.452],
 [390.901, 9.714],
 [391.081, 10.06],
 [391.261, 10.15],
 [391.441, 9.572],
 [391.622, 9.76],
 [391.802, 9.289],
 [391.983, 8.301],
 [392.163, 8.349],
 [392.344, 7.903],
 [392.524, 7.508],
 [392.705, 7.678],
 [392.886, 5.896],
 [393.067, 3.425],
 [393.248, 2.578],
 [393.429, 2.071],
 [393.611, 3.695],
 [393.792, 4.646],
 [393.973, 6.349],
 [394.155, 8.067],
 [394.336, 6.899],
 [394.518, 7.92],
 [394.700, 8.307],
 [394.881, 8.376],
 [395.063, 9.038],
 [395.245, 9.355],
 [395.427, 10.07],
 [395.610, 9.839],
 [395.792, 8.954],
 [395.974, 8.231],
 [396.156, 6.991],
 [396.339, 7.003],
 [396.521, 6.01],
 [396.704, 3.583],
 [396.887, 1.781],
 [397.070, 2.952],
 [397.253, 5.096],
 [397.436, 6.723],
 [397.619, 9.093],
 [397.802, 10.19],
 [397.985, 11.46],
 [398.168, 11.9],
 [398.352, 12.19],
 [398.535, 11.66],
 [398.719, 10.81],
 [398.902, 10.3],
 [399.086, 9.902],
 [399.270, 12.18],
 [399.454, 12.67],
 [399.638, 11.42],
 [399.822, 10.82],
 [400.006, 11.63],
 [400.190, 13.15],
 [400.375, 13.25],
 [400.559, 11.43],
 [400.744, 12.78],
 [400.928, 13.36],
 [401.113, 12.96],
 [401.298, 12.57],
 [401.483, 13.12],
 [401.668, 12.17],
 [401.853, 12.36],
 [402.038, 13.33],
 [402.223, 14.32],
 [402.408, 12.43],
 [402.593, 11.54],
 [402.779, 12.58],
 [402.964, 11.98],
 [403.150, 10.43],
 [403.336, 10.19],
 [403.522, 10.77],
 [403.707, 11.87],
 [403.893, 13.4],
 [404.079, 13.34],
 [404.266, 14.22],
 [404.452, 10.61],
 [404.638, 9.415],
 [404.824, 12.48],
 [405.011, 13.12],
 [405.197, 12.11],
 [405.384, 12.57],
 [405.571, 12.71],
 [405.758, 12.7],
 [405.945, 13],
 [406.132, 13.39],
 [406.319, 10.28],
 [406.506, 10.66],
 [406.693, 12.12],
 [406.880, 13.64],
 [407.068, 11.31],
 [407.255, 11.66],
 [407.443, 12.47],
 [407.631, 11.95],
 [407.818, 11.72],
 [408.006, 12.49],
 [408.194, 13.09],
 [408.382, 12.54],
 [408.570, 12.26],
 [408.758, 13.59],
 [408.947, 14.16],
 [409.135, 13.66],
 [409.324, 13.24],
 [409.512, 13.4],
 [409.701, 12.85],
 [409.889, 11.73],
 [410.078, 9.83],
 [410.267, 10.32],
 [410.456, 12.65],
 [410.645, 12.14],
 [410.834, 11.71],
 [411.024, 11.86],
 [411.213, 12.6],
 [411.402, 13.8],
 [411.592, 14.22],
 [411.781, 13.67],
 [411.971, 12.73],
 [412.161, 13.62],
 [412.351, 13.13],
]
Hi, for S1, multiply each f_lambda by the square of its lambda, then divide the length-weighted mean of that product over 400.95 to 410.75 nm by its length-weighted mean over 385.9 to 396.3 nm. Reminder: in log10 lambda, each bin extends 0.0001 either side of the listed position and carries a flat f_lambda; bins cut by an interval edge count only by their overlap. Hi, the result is 1.65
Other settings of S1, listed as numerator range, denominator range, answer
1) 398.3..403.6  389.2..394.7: 1.69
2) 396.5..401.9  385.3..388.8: 1.28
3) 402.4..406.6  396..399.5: 1.46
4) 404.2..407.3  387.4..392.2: 1.55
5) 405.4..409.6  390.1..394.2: 1.90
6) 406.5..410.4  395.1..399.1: 1.56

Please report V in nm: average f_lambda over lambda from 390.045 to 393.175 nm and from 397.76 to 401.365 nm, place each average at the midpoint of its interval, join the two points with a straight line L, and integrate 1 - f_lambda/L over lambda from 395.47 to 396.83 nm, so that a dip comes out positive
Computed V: 0.40 nm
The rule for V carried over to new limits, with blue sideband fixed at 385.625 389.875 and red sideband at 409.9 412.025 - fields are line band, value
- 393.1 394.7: 0.705 nm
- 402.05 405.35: -0.281 nm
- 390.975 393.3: 0.367 nm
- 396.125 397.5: 0.705 nm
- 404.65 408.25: -0.199 nm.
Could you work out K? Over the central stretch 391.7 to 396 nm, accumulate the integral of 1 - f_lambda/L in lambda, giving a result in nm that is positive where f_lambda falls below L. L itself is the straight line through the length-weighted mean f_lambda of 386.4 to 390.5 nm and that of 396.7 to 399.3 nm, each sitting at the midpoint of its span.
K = 0.753 nm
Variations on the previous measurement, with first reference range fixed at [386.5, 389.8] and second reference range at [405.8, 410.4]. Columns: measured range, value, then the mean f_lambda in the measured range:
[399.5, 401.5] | -0.26 nm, 12.4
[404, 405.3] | -0.05 nm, 12.2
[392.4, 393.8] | 0.70 nm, 4.77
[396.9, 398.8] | 0.29 nm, 8.9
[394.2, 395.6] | 0.19 nm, 8.62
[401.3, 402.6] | -0.19 nm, 12.8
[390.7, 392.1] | 0.00 nm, 9.28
